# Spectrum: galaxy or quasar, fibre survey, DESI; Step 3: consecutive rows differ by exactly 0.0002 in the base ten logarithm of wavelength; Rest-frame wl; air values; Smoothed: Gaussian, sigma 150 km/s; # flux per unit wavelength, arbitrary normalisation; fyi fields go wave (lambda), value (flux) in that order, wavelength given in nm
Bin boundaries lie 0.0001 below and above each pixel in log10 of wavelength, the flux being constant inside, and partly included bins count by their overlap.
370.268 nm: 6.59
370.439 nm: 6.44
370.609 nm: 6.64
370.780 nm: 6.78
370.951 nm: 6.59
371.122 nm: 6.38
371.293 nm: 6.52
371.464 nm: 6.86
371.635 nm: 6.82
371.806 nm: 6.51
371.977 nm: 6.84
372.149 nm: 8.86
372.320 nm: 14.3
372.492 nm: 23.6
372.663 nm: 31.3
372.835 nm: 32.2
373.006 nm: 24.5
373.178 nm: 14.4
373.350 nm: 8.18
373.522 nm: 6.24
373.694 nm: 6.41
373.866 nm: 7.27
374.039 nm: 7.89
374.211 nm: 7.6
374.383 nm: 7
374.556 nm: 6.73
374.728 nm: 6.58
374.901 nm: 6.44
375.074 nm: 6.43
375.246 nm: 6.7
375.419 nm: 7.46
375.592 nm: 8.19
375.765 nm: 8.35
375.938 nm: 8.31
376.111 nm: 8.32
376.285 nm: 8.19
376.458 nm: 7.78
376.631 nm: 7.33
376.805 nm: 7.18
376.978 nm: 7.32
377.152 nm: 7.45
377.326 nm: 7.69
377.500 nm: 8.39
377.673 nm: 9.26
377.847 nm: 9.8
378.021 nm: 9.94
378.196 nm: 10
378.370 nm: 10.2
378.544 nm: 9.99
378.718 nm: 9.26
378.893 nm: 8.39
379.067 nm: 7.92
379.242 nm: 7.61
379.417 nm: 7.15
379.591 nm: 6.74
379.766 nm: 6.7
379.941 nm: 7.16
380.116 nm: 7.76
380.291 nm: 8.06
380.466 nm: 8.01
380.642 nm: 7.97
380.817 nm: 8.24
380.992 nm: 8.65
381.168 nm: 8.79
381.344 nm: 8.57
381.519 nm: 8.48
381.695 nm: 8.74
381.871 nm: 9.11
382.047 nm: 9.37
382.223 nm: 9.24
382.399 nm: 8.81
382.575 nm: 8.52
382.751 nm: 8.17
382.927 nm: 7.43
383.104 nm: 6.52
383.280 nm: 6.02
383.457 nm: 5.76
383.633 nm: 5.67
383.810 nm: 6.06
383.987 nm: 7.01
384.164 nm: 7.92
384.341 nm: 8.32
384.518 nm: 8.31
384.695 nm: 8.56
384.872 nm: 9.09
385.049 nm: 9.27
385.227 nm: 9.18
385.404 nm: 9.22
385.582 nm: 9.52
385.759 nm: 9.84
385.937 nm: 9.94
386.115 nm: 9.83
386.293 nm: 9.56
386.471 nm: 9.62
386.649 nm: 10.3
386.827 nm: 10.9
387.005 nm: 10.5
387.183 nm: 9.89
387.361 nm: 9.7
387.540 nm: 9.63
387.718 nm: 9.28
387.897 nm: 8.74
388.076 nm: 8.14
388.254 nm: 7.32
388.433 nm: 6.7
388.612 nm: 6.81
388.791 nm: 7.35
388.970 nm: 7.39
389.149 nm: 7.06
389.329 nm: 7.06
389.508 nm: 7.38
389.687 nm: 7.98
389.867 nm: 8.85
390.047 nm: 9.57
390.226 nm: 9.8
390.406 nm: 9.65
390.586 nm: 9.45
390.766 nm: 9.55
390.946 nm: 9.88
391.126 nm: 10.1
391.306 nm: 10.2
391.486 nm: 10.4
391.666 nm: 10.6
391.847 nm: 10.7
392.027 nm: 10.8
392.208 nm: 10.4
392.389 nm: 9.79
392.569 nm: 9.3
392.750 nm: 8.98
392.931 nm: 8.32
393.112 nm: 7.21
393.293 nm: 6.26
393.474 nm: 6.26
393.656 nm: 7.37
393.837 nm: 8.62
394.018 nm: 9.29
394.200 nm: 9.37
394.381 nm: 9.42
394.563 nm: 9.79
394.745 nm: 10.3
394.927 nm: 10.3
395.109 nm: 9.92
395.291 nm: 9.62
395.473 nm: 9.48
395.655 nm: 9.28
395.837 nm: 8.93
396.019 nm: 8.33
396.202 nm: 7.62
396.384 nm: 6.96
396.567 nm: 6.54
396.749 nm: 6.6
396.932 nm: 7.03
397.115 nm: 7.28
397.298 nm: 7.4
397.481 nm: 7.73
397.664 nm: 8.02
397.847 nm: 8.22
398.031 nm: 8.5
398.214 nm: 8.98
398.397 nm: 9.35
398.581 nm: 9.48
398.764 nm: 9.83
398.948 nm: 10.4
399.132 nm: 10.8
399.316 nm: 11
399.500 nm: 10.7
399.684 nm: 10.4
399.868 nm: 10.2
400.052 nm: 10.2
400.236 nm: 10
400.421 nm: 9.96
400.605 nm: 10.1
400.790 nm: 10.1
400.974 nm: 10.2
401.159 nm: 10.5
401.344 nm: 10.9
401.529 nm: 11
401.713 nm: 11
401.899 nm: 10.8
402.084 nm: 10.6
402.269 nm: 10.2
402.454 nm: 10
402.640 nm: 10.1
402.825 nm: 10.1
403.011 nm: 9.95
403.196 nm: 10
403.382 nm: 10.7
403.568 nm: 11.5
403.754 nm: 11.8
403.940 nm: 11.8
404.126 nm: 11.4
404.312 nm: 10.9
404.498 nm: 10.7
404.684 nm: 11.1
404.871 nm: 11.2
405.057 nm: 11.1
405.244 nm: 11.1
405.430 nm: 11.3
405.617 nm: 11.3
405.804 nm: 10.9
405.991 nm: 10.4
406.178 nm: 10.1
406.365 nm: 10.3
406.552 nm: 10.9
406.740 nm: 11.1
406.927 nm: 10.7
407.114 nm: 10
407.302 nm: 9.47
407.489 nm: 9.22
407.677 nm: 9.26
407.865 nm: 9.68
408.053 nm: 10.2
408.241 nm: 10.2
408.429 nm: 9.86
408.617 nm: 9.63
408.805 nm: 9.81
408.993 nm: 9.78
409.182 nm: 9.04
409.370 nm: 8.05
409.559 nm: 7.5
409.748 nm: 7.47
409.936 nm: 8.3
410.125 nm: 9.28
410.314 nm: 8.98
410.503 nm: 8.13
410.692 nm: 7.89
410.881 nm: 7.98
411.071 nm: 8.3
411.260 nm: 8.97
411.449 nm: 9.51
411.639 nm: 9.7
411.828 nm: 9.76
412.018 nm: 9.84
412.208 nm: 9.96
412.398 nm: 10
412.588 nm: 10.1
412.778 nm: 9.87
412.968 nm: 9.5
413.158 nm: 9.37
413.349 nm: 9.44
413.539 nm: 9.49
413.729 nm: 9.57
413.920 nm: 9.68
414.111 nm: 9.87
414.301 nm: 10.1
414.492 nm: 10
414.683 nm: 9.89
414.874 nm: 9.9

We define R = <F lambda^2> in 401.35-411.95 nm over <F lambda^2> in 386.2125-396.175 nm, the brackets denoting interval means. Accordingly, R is 1.2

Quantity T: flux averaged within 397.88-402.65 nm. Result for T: 10.2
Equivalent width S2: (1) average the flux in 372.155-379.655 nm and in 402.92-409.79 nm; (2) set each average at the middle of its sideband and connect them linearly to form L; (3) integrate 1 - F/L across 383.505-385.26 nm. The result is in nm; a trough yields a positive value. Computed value 0.390 nm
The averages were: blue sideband 10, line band 7.85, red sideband 10.3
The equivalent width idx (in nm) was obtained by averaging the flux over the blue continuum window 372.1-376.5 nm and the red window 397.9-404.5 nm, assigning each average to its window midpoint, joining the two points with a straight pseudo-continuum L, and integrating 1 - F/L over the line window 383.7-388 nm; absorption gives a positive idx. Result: 0.662 nm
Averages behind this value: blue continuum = 11.2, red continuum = 10.4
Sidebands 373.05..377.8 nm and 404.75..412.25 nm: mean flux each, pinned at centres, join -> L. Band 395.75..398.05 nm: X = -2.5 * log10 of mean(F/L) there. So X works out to 0.189 mag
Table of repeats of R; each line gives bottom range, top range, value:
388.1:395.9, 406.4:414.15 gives 1.16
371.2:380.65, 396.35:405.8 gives 1.21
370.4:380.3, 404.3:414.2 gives 1.25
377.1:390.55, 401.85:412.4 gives 1.32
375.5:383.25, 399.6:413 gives 1.39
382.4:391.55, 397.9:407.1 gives 1.32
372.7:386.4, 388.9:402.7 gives 1.15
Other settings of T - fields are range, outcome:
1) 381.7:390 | 8.42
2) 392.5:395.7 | 8.83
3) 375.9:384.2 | 8.06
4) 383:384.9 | 7.15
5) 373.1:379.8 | 8.02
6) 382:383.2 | 8.24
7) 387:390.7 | 8.45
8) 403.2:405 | 11.2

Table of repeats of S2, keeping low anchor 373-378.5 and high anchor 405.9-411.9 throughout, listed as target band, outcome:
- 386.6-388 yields -0.19 nm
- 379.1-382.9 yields 0.14 nm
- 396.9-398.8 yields 0.14 nm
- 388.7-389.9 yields 0.17 nm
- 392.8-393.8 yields 0.18 nm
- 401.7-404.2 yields -0.42 nm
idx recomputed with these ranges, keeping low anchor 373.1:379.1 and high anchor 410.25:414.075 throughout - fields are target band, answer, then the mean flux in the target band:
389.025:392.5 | -0.323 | 9.41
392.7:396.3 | 0.002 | 8.73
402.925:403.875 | -0.189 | 10.8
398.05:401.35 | -0.449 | 10.1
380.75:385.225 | 0.164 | 8.04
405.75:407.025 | -0.209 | 10.6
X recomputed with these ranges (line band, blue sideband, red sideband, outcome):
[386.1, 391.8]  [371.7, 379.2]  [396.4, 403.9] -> 0.09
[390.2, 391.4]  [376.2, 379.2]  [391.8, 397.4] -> -0.14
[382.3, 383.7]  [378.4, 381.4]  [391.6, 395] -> 0.16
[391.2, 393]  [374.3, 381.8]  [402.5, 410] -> -0.10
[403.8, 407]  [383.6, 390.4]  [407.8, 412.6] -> -0.21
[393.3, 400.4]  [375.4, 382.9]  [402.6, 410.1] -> 0.07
